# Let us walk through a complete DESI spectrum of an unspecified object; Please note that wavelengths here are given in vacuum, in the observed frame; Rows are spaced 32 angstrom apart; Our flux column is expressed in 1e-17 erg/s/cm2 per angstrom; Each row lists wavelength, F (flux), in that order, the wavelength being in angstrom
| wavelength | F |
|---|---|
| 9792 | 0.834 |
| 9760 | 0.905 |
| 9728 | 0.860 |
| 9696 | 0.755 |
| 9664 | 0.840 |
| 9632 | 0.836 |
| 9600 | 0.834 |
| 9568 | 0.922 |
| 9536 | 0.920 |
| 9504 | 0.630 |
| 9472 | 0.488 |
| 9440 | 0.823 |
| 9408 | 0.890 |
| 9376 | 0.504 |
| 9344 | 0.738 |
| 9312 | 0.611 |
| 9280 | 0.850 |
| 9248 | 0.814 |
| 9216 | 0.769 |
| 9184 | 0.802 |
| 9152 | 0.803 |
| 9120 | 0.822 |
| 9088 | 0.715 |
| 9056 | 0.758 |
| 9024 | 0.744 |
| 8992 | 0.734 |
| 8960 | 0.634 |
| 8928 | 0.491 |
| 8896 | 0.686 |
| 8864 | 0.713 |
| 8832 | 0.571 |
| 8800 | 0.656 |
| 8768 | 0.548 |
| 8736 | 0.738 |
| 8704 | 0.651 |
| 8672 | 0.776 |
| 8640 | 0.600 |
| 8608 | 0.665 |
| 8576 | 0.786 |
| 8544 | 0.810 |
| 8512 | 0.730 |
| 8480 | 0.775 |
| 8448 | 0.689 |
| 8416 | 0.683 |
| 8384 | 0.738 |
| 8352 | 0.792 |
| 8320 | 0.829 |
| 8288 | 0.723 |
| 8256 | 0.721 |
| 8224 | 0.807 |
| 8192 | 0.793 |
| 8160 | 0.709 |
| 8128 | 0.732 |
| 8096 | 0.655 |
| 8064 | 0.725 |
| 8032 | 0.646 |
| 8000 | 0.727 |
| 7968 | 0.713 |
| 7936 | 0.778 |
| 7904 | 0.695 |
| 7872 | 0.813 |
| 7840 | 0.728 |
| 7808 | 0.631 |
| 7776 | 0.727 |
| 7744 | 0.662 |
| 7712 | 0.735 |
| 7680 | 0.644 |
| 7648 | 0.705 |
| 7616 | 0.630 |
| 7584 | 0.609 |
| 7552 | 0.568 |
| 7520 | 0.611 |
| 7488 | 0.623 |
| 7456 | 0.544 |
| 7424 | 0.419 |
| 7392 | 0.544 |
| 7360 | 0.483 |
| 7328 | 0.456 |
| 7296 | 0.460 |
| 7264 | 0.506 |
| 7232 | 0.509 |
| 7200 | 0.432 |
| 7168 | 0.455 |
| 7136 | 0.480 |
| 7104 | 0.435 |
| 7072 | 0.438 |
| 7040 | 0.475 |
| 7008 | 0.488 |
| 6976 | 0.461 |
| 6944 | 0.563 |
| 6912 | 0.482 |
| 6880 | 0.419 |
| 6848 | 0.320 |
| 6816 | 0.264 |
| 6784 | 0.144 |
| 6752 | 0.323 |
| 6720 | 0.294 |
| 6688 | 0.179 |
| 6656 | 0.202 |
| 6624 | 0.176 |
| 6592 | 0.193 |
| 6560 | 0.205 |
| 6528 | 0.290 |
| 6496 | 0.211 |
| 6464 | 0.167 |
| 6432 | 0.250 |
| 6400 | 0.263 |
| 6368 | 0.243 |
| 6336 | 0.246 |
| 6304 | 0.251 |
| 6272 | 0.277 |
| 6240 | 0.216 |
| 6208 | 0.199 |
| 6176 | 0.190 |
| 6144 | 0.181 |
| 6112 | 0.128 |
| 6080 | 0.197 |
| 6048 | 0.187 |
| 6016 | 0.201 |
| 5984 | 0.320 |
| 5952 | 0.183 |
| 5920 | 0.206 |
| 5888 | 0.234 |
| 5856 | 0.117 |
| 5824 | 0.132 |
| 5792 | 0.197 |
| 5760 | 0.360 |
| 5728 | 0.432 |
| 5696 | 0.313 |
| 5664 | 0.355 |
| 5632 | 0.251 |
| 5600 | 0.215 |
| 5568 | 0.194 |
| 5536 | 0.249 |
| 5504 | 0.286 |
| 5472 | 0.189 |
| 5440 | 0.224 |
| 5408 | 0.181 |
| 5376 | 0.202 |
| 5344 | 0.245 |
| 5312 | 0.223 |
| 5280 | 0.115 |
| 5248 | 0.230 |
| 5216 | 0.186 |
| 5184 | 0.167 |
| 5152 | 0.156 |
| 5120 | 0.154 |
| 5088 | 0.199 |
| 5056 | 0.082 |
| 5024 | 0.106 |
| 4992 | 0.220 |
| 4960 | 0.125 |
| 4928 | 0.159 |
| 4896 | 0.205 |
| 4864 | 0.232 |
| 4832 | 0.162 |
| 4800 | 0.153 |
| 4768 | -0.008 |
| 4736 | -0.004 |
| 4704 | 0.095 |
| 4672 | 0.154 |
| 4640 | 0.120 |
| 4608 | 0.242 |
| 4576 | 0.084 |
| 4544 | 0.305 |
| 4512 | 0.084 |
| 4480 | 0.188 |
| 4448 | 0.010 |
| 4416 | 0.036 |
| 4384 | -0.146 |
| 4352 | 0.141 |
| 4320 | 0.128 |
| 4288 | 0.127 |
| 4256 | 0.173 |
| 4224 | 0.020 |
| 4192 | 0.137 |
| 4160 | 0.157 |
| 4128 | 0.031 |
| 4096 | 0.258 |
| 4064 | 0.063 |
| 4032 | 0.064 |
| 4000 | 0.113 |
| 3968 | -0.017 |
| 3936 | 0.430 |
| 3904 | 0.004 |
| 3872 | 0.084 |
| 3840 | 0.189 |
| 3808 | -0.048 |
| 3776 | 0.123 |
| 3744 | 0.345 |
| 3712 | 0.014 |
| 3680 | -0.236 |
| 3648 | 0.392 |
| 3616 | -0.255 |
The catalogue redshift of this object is 0.724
